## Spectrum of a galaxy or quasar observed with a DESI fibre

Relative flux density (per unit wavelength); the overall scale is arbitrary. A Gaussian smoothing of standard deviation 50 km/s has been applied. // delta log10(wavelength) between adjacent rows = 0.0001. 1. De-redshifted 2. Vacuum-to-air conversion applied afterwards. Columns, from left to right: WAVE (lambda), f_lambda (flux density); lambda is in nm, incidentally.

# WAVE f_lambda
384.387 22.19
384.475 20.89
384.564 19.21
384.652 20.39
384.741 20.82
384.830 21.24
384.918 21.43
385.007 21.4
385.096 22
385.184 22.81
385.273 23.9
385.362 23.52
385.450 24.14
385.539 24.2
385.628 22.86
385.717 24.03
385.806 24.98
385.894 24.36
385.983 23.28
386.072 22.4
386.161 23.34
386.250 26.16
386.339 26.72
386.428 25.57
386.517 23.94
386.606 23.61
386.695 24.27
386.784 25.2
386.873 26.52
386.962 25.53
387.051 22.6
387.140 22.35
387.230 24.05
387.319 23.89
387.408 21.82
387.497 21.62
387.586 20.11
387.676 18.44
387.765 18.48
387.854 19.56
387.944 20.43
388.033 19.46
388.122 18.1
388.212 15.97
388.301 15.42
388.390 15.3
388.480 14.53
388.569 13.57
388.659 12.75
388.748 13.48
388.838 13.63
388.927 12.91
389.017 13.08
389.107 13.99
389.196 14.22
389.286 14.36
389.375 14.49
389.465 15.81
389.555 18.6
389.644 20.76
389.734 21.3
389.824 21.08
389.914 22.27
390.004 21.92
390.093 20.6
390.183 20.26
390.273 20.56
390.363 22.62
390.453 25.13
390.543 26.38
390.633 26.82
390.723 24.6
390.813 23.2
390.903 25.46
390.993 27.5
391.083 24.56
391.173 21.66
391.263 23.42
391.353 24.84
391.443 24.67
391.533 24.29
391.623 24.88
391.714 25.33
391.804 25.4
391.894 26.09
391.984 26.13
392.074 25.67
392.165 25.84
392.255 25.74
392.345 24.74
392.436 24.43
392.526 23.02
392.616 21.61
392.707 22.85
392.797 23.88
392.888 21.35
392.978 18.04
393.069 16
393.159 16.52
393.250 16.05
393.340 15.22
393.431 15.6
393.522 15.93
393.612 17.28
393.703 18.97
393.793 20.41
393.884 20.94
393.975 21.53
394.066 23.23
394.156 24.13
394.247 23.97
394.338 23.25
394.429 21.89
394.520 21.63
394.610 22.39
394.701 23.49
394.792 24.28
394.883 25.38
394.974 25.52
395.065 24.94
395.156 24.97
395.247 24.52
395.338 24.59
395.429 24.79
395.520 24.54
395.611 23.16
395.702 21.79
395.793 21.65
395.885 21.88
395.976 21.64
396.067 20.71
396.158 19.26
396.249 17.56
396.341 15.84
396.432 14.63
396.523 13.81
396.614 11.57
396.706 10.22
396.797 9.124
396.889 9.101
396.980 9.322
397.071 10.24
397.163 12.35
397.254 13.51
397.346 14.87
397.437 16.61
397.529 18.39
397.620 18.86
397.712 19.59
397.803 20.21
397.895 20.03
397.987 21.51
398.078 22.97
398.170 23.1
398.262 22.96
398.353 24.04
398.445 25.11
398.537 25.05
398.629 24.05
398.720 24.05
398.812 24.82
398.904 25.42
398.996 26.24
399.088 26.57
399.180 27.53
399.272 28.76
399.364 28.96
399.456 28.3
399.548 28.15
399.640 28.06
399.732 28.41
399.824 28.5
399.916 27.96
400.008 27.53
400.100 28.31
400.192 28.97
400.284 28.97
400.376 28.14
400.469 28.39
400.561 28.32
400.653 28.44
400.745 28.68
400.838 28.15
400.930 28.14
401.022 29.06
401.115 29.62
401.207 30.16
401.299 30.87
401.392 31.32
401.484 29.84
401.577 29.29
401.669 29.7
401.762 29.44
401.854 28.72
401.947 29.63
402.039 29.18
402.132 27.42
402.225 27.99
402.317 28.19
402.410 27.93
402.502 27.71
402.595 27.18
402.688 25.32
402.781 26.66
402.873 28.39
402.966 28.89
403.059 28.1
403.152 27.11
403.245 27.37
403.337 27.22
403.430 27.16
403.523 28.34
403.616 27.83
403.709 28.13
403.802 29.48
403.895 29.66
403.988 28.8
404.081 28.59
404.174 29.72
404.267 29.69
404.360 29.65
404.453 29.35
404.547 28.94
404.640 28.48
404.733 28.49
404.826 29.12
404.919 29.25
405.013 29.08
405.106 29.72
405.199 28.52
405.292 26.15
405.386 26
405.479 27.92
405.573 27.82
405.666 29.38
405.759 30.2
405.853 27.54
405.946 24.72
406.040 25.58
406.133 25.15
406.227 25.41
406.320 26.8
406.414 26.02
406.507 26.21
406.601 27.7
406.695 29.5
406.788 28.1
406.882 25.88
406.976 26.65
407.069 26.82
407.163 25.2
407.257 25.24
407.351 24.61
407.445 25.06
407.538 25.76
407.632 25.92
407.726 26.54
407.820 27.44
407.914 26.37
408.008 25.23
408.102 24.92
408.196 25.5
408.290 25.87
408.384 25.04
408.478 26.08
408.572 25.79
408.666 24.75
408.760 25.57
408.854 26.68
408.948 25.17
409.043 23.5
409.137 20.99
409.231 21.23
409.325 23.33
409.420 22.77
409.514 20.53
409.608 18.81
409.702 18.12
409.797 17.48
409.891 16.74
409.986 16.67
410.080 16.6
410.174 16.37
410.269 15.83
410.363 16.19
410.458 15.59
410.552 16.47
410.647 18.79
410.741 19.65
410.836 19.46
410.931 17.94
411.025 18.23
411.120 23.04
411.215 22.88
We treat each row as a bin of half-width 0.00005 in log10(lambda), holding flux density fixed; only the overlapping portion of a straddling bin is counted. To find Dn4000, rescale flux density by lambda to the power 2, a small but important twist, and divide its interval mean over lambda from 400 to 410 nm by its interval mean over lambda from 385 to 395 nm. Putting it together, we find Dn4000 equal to 1.35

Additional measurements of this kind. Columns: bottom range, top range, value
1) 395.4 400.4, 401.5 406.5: 1.34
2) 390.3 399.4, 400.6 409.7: 1.32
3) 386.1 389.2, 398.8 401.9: 1.54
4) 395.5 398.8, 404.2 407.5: 1.55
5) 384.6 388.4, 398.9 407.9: 1.37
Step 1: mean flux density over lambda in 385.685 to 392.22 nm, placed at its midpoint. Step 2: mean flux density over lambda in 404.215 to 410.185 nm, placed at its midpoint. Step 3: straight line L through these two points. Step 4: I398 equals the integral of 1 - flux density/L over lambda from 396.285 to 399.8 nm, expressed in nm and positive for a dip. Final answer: 0.467 nm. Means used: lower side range 21.5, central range 20.4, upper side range 25.4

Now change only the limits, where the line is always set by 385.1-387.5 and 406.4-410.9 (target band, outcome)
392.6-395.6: 0.27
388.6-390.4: 0.49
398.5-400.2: -0.27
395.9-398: 0.71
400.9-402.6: -0.42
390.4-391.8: -0.06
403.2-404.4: -0.28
